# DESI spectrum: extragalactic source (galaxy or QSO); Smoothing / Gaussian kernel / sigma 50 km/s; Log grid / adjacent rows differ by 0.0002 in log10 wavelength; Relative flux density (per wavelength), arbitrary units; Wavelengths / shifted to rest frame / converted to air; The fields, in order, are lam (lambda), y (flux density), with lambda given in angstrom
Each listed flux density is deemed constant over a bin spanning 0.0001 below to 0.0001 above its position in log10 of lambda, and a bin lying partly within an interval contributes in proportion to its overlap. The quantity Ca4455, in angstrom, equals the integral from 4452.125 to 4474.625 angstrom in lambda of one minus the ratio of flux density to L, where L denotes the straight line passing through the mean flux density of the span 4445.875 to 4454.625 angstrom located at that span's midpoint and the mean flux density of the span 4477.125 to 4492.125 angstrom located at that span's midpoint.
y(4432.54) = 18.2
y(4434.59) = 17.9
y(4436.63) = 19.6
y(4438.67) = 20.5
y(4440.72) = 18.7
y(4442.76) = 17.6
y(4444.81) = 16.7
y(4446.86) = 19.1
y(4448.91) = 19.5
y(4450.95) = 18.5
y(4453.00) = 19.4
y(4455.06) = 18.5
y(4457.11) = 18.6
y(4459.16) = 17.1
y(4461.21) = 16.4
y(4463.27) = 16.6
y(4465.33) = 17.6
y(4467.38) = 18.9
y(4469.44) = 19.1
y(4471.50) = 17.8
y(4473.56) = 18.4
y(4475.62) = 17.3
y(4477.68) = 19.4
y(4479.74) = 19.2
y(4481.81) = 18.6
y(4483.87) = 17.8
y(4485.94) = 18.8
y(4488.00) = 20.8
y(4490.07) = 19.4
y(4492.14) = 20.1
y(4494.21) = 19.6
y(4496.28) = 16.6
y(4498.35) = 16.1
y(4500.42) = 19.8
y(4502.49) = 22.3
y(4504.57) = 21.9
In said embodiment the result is 1.3 angstrom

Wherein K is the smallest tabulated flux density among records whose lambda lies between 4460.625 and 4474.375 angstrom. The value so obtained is 16.4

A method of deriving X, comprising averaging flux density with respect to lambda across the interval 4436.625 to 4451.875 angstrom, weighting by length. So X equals 18.7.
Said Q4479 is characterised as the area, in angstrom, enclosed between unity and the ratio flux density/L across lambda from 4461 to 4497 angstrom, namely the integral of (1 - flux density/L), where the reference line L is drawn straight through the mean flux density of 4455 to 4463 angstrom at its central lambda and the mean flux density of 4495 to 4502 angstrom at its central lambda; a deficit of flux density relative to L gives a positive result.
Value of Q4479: -1.66 angstrom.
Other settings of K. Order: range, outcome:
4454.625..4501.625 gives 16.1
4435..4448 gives 16.7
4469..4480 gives 17.3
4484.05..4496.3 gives 16.6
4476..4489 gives 17.8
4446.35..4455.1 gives 18.5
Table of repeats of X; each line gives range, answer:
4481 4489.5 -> 19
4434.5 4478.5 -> 18.3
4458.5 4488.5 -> 18.2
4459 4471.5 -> 17.7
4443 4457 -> 18.6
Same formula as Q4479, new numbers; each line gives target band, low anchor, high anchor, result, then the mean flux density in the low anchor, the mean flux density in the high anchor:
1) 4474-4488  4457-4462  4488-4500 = -0.45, 17.2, 18.6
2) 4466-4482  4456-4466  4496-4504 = -0.63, 17.3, 19.1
